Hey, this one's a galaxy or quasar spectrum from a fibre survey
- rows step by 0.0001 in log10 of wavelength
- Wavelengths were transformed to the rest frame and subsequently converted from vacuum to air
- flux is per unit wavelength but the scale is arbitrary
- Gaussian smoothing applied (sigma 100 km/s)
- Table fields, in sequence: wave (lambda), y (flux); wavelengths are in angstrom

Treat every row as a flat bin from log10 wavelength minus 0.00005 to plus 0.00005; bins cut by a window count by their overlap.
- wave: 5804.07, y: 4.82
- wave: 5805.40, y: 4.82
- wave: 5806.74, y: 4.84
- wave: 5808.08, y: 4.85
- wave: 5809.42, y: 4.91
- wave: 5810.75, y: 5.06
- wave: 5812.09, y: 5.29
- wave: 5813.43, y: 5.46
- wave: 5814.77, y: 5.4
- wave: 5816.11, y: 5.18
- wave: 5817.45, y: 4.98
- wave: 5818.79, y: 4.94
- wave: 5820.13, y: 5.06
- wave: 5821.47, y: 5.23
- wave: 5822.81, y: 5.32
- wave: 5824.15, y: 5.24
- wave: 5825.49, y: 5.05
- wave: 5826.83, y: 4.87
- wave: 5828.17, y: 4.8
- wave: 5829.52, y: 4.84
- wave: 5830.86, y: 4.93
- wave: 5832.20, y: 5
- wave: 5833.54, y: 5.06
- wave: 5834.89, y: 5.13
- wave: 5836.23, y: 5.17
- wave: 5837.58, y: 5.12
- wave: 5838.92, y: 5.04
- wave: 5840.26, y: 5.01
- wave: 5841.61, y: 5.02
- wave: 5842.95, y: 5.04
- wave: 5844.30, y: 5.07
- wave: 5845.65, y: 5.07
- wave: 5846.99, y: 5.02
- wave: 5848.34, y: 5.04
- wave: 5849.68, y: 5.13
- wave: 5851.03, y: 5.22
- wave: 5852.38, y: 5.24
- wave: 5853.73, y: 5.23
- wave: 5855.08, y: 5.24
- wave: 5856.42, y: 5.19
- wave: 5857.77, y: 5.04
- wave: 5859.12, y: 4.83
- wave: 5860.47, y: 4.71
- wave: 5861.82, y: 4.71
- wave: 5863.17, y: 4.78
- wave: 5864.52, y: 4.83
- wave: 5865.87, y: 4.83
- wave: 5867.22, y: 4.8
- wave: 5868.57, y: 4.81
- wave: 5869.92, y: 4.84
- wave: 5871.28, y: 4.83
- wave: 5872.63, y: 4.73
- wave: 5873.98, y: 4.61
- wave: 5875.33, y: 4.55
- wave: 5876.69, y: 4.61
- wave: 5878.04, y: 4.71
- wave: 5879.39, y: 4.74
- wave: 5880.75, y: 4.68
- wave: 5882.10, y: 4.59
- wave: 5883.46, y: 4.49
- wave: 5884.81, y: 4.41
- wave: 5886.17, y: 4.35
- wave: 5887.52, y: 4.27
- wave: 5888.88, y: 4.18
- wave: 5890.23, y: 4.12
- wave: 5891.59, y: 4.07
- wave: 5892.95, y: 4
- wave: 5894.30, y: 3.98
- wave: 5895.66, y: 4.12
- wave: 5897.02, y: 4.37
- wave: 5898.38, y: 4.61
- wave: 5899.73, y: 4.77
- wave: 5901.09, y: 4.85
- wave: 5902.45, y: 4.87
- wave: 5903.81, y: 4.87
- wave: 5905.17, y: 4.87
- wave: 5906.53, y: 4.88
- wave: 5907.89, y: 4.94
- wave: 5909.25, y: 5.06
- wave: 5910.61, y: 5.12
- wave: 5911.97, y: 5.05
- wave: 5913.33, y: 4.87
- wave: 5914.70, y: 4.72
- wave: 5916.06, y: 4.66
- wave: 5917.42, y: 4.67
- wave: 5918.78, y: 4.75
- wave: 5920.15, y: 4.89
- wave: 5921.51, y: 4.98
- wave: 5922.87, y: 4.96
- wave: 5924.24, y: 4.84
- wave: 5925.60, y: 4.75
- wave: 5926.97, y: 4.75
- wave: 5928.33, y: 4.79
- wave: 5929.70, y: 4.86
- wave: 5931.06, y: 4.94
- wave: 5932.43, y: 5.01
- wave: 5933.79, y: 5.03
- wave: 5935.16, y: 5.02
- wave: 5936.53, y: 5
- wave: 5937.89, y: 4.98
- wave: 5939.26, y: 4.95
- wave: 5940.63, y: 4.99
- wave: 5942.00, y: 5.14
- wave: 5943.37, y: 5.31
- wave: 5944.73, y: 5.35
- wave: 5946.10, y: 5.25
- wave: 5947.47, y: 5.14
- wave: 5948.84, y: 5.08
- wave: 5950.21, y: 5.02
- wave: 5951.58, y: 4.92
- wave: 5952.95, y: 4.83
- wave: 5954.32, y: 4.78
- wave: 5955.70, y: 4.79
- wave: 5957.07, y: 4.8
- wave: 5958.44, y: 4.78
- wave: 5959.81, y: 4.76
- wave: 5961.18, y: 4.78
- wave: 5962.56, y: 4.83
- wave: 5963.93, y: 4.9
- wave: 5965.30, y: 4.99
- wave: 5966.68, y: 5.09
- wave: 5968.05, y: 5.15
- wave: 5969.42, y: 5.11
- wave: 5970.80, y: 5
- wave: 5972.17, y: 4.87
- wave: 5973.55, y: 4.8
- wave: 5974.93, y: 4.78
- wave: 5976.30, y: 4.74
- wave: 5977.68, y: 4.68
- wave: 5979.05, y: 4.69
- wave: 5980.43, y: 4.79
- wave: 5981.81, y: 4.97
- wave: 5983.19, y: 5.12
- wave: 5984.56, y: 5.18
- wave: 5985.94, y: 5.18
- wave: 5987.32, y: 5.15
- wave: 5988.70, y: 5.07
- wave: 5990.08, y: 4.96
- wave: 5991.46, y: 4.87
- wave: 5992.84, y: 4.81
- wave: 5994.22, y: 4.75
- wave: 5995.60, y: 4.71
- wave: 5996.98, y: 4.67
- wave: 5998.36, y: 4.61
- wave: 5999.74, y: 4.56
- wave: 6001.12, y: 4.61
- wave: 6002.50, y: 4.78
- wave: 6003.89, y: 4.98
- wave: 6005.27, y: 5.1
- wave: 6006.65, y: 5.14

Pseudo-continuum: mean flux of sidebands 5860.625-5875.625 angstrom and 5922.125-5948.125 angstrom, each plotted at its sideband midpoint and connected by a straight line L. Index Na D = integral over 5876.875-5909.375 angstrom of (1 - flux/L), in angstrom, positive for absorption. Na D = 2.2 angstrom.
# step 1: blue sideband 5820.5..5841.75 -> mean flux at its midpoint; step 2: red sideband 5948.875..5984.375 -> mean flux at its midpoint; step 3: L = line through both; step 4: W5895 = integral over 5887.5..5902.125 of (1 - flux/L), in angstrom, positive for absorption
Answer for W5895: 1.9 angstrom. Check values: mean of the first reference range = 5.05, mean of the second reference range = 4.89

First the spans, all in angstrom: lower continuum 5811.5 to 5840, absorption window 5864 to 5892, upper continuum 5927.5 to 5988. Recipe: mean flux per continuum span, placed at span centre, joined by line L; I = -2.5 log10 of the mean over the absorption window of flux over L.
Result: 0.11 mag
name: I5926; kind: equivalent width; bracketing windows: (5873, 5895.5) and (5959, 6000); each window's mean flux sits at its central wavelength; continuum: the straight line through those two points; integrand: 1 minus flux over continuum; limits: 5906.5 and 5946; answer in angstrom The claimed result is -2.8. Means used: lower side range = 4.4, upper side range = 4.89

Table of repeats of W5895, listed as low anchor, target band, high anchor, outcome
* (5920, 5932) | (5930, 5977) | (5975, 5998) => -0.9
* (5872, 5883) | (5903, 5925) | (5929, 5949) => 0.1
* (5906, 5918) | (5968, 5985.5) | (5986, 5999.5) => -0.2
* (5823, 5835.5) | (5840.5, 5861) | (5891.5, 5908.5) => -0.9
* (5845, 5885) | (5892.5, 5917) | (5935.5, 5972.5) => 1.0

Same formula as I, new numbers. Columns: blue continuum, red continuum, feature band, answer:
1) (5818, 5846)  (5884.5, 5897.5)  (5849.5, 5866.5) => -0.07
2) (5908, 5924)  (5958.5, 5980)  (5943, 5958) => -0.03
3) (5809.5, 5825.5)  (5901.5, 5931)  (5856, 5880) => 0.05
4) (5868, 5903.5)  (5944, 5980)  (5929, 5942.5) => -0.05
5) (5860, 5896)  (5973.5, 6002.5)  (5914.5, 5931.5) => -0.04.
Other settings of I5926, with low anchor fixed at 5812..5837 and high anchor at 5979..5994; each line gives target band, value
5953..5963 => 0.4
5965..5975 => 0.0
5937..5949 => -0.3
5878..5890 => 1.4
